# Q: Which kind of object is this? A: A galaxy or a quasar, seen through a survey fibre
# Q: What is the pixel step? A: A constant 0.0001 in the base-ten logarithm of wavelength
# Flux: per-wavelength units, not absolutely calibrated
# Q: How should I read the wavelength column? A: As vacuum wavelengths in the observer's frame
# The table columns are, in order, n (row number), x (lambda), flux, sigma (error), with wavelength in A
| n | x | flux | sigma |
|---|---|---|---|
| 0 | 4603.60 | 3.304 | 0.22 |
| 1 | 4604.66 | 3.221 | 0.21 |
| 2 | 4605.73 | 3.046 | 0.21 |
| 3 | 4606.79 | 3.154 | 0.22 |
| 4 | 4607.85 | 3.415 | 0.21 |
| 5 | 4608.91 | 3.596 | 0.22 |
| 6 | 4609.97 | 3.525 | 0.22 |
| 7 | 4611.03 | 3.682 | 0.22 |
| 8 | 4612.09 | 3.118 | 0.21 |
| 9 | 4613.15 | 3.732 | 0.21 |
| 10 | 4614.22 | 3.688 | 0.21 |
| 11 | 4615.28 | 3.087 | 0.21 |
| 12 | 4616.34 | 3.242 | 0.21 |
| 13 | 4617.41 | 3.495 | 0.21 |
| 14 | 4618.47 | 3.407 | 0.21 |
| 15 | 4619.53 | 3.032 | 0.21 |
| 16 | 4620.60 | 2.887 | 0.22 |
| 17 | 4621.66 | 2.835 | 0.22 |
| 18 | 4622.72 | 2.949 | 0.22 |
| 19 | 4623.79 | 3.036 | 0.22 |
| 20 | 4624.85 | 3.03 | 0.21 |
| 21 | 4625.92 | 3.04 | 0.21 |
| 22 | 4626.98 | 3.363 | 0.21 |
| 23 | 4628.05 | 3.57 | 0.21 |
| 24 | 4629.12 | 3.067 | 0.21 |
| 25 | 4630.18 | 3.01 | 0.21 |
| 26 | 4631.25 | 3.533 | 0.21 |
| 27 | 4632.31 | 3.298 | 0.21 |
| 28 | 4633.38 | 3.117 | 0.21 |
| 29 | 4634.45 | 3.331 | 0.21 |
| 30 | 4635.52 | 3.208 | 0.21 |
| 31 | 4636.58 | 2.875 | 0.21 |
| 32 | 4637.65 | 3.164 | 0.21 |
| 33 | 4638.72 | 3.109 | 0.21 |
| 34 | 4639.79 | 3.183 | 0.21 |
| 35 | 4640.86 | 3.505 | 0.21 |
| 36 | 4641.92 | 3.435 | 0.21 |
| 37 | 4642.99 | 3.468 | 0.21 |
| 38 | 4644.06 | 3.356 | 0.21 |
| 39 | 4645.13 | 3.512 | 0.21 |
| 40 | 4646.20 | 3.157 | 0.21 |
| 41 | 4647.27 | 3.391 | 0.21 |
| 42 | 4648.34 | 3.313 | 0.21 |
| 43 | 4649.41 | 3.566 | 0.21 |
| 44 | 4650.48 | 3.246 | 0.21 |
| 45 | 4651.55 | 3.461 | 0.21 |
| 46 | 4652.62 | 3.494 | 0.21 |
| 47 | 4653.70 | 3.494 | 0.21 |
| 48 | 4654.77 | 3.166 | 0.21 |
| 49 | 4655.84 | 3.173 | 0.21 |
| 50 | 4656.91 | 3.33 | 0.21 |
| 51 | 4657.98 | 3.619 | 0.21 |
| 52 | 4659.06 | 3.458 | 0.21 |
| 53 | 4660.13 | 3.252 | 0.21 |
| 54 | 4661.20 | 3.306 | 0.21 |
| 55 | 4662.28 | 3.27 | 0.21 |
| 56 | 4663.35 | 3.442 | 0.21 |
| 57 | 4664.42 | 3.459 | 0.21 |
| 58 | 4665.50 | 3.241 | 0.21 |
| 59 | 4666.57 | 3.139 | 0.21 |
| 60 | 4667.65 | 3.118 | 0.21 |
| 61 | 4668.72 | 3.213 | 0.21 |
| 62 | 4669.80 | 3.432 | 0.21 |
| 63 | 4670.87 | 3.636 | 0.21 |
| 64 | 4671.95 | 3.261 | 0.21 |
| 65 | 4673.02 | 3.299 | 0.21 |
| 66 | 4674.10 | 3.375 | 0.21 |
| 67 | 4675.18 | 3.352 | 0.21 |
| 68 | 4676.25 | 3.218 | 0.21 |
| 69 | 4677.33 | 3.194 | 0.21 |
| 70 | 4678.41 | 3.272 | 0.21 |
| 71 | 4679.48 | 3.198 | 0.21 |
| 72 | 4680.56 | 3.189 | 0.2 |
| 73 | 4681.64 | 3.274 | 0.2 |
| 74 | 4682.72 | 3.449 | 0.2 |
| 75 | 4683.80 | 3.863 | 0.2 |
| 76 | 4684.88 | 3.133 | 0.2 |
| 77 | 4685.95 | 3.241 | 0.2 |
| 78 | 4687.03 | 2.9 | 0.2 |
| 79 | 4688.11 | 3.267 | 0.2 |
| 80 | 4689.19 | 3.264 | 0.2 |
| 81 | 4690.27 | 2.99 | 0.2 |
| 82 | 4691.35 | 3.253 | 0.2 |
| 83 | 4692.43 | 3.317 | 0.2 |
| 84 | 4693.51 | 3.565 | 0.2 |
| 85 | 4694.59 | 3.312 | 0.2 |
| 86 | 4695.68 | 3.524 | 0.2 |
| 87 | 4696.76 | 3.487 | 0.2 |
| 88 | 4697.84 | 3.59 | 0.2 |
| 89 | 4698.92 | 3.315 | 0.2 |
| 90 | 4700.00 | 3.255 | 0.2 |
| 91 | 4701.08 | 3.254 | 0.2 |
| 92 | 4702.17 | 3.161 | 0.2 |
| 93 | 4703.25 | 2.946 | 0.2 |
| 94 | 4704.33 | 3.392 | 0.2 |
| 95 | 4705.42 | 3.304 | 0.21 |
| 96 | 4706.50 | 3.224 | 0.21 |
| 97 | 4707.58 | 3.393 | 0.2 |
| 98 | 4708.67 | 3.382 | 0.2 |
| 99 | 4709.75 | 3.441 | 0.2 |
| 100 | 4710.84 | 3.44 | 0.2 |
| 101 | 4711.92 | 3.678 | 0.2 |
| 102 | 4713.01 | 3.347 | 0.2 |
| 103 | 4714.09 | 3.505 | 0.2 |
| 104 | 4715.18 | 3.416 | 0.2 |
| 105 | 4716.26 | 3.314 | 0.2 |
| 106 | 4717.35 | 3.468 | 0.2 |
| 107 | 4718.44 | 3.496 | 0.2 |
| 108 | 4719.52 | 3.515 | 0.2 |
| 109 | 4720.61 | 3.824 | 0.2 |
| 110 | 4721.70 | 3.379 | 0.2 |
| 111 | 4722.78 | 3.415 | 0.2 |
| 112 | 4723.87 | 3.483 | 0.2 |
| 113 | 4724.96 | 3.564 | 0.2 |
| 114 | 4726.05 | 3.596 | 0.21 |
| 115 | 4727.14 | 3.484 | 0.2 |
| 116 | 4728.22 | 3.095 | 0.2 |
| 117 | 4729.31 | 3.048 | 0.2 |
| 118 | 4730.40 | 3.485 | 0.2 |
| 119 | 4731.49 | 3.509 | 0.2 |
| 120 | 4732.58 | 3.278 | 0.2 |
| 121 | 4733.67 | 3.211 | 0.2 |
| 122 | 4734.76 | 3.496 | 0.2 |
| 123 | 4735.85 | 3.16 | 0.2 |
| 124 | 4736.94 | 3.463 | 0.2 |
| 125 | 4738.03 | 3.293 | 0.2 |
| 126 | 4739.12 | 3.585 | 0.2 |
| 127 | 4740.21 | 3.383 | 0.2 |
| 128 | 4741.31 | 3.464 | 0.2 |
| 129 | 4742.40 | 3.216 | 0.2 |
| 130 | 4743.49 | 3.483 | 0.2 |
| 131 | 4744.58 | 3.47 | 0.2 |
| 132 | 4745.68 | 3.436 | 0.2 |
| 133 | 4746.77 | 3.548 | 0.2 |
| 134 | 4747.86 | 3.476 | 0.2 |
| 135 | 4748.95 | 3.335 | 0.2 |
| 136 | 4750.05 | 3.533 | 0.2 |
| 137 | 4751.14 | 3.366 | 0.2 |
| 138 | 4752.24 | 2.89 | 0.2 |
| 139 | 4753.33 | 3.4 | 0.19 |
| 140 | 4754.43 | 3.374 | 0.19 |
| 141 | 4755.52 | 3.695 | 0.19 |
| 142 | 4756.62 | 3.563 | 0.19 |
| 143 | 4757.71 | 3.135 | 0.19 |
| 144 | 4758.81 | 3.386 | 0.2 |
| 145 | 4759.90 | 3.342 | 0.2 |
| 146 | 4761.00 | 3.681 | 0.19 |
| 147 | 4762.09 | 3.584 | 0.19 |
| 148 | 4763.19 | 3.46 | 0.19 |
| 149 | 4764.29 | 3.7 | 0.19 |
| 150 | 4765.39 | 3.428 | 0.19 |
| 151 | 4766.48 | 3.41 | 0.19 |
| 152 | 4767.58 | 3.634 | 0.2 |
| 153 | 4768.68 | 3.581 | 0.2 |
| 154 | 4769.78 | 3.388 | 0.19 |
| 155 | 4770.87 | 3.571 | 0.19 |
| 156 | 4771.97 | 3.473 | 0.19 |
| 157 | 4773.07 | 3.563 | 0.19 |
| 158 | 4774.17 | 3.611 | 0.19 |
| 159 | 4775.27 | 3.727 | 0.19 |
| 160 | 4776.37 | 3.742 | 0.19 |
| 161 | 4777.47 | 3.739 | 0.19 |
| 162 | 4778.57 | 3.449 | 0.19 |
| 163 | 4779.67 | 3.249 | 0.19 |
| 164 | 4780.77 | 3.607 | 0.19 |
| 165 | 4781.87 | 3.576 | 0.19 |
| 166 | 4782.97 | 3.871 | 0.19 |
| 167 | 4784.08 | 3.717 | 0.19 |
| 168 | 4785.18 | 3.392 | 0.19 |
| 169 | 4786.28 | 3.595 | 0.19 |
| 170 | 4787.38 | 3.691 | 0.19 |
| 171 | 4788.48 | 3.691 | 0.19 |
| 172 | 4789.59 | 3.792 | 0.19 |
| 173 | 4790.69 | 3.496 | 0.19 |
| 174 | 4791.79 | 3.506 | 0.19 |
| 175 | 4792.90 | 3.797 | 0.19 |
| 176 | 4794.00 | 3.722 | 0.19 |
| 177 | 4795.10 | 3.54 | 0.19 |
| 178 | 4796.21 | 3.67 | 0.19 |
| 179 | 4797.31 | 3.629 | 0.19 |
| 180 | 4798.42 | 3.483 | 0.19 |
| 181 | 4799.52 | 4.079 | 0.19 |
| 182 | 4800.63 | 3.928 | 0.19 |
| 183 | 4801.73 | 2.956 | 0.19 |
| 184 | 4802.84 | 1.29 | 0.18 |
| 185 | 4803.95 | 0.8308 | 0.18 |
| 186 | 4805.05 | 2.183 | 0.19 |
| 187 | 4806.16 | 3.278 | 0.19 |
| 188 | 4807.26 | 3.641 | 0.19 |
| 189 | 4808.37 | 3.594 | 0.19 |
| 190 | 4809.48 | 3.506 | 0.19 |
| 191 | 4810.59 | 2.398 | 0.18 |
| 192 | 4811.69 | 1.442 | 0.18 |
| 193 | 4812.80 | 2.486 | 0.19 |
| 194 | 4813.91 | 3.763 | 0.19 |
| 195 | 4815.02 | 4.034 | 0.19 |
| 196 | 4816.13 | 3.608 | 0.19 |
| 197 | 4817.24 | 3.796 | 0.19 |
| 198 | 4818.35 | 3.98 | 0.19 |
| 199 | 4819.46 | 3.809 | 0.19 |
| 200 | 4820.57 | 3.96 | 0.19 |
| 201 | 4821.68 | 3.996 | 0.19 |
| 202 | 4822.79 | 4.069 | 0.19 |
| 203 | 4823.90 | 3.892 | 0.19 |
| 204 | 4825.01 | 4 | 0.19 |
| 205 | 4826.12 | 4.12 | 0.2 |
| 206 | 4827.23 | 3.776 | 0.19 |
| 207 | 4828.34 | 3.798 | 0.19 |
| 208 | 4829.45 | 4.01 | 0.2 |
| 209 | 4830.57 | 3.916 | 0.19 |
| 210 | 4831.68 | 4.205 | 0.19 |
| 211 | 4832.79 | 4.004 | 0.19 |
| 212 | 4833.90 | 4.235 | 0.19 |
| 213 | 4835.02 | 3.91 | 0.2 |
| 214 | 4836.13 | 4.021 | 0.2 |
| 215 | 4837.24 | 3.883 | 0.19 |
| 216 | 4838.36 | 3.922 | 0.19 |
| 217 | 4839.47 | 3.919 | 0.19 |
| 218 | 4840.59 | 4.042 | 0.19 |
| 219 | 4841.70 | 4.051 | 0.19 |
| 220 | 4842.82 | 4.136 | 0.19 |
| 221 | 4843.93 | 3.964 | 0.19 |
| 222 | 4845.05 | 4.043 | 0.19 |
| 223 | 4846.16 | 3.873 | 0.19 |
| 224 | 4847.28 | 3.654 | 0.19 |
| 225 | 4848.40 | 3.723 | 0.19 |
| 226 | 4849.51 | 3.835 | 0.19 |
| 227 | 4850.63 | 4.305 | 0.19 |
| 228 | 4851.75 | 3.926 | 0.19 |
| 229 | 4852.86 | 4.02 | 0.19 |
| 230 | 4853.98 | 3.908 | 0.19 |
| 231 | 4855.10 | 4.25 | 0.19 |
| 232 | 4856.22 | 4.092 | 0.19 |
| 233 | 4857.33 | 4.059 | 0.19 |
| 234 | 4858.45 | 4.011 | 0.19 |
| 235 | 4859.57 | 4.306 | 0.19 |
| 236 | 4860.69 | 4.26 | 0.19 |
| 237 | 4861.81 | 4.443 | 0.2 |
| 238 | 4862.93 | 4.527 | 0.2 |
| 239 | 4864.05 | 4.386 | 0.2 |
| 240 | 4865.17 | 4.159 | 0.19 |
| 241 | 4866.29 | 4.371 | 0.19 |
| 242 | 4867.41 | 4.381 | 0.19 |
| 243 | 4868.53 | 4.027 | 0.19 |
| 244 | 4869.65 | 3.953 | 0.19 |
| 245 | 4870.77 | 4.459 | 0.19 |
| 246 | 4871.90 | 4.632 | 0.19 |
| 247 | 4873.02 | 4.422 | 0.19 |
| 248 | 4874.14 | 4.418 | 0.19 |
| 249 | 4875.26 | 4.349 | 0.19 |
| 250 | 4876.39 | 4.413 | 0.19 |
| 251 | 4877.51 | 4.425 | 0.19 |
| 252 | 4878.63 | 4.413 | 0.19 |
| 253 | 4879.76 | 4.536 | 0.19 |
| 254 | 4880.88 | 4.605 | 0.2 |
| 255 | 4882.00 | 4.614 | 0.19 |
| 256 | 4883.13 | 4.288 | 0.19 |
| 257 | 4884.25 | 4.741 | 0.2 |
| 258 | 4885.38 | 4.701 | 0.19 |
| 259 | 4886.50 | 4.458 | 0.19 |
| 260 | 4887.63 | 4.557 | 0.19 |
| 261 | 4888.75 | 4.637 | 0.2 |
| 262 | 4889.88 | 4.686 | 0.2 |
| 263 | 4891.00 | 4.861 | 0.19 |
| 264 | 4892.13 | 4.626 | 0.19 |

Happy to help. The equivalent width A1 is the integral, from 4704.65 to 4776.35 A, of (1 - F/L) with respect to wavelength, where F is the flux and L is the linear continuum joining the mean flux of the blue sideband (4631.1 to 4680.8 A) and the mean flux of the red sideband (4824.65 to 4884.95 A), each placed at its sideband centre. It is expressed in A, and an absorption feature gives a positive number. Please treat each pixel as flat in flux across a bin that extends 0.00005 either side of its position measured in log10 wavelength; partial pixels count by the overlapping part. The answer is 4.5 A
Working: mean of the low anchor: 3.31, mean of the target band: 3.44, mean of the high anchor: 4.16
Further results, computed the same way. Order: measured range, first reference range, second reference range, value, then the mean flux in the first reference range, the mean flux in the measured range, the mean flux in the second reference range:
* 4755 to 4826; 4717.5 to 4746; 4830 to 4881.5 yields 5.68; 3.42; 3.46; 4.16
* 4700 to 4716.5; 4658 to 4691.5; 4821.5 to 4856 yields 0.44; 3.29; 3.34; 3.98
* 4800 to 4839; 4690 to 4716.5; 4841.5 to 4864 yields 4.26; 3.36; 3.5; 4.08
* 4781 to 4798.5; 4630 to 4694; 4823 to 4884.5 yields 1.05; 3.31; 3.64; 4.15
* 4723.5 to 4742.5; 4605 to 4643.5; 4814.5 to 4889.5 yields 1.57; 3.26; 3.38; 4.16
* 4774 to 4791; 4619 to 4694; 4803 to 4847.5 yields -0.42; 3.27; 3.62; 3.62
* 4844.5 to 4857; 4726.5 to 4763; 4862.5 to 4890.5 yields 0.81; 3.39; 3.97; 4.45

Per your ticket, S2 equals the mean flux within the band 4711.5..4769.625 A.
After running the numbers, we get 3.43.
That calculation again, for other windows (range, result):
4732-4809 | 3.42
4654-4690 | 3.3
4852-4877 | 4.26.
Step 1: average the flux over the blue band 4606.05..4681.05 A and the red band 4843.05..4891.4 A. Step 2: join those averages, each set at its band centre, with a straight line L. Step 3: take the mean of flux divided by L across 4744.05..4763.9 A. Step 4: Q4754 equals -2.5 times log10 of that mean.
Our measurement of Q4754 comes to 0.109 mag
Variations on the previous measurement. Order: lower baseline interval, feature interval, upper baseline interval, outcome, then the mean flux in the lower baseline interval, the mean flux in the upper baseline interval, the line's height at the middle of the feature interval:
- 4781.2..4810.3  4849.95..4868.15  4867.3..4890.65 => 0.00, 3.35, 4.47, 4.2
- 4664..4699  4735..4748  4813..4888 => 0.06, 3.31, 4.13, 3.6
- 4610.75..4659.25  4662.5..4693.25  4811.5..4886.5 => 0.05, 3.28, 4.08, 3.44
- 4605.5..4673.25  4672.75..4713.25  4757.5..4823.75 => 0.01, 3.3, 3.44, 3.35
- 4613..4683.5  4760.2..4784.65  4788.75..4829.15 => -0.06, 3.29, 3.42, 3.39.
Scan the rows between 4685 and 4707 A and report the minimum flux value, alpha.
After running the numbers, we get 2.9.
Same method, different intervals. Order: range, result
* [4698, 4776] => 2.89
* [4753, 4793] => 3.135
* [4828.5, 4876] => 3.654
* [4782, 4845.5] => 0.8308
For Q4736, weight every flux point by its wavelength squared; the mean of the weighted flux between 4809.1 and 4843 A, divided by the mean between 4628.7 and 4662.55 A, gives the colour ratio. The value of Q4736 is 1.23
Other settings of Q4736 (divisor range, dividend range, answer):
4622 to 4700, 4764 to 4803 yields 1.14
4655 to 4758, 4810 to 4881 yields 1.26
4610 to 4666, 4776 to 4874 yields 1.24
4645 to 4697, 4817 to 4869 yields 1.31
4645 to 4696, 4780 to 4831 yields 1.11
